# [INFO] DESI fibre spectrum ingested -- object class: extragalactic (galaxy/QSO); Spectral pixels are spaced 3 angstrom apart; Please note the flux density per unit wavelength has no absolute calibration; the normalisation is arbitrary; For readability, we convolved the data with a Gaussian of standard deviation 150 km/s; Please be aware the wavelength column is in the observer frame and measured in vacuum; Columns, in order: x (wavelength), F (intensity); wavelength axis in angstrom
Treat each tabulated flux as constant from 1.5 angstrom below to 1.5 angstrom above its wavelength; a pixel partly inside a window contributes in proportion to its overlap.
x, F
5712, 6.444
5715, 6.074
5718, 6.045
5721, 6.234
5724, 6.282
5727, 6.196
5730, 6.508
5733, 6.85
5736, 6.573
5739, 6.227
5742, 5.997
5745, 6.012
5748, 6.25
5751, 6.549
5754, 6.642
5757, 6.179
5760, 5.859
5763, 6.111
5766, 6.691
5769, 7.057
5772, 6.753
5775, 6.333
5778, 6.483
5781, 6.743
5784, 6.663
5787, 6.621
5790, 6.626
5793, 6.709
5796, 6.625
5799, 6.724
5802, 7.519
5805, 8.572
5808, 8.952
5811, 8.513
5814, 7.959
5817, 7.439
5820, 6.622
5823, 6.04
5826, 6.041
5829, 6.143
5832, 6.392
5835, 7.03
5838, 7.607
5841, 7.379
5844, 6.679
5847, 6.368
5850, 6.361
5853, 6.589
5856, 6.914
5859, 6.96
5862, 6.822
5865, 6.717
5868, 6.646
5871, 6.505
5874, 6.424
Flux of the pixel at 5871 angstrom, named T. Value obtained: 6.505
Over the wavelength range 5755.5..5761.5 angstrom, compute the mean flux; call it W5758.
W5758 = 6.02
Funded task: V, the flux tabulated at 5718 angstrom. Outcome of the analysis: 6.045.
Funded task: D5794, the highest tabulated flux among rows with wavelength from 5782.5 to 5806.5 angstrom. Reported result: 8.572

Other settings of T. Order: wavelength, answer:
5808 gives 8.952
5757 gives 6.179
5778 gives 6.483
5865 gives 6.717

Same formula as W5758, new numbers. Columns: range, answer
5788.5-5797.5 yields 6.65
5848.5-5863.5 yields 6.73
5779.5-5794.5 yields 6.67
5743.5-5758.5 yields 6.33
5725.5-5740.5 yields 6.47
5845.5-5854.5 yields 6.44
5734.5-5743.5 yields 6.27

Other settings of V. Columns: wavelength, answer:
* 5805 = 8.572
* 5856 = 6.914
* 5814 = 7.959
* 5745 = 6.012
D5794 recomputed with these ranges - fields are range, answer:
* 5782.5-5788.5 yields 6.663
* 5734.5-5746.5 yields 6.573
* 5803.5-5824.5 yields 8.952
